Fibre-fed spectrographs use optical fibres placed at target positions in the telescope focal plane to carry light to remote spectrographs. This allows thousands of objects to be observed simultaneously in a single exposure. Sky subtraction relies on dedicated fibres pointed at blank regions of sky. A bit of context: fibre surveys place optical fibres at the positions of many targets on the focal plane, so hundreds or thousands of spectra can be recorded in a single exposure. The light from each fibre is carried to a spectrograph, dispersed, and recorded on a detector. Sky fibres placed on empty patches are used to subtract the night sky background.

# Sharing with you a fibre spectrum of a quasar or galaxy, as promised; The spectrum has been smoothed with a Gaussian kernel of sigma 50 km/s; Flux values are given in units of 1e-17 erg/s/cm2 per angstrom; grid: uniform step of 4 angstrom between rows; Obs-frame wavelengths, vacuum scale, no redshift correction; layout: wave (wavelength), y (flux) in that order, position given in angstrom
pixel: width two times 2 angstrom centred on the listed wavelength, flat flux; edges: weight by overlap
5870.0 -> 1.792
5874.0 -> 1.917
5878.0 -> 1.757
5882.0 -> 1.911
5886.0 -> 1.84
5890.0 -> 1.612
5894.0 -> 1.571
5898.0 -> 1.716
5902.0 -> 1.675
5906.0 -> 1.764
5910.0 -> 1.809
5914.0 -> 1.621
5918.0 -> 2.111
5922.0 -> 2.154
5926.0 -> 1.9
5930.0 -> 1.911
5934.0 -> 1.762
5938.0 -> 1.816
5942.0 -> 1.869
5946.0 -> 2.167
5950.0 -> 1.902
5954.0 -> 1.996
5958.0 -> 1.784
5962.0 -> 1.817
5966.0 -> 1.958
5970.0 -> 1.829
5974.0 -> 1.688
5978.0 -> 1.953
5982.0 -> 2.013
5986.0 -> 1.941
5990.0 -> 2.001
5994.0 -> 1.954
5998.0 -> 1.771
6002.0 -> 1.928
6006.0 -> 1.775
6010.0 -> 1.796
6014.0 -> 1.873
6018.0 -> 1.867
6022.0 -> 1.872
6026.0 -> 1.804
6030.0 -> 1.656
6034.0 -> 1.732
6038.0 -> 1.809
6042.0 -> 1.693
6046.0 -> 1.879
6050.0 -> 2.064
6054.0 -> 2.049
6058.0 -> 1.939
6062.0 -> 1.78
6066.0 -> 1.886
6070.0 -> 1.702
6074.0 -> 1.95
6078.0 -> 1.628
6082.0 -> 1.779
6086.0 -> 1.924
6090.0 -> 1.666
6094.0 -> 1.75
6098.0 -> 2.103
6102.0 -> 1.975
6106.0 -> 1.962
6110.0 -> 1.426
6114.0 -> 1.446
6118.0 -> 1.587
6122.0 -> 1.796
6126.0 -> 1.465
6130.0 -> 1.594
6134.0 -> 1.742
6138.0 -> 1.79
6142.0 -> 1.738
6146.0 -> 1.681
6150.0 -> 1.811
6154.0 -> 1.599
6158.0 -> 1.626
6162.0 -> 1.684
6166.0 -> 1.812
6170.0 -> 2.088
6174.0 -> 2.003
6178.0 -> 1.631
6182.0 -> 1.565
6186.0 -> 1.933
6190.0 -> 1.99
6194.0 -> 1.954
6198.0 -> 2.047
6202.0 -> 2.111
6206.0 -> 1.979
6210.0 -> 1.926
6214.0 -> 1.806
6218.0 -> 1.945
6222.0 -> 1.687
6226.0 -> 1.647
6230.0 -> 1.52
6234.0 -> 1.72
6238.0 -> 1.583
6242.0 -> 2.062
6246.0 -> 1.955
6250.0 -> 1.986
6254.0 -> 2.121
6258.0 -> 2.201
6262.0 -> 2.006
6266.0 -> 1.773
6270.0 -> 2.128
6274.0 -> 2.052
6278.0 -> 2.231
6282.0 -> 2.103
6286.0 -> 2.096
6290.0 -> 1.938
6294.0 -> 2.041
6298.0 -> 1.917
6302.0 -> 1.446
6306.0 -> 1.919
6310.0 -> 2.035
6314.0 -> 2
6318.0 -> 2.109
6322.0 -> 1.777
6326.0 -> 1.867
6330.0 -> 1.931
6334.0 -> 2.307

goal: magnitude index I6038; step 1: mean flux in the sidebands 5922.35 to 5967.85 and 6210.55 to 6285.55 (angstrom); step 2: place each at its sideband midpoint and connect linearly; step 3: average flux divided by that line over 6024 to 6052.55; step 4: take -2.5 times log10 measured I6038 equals 0.06 mag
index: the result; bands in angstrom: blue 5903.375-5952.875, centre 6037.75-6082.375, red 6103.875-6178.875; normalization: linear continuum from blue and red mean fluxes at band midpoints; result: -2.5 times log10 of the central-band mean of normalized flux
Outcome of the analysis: -0.04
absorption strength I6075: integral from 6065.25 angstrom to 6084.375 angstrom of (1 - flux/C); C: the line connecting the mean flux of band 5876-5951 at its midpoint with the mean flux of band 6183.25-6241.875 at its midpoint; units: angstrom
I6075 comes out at 0.6 angstrom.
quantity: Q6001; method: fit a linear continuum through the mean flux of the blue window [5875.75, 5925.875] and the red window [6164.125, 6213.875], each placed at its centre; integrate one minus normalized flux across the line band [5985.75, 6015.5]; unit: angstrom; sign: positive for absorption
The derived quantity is -0.6 angstrom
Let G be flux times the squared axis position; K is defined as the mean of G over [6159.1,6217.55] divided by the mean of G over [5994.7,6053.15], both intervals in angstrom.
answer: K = 1.09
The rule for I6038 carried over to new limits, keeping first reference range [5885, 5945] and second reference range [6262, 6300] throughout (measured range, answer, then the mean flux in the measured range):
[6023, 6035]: 0.083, 1.74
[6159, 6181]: 0.082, 1.82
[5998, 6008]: 0.018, 1.84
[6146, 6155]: 0.143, 1.71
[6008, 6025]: 0.014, 1.85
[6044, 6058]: -0.053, 1.99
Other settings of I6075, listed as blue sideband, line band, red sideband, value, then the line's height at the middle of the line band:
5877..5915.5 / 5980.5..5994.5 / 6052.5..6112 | -1.6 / 1.78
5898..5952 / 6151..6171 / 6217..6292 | 1.8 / 1.92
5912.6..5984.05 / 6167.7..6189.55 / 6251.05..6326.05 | 1.2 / 1.96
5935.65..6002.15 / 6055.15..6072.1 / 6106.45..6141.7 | -1.0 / 1.74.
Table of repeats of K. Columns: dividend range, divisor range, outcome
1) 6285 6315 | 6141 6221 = 1.08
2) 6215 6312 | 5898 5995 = 1.13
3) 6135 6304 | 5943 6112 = 1.08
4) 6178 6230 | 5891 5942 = 1.13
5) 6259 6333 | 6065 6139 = 1.20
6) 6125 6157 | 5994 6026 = 0.95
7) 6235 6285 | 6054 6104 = 1.15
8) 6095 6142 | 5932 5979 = 0.97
